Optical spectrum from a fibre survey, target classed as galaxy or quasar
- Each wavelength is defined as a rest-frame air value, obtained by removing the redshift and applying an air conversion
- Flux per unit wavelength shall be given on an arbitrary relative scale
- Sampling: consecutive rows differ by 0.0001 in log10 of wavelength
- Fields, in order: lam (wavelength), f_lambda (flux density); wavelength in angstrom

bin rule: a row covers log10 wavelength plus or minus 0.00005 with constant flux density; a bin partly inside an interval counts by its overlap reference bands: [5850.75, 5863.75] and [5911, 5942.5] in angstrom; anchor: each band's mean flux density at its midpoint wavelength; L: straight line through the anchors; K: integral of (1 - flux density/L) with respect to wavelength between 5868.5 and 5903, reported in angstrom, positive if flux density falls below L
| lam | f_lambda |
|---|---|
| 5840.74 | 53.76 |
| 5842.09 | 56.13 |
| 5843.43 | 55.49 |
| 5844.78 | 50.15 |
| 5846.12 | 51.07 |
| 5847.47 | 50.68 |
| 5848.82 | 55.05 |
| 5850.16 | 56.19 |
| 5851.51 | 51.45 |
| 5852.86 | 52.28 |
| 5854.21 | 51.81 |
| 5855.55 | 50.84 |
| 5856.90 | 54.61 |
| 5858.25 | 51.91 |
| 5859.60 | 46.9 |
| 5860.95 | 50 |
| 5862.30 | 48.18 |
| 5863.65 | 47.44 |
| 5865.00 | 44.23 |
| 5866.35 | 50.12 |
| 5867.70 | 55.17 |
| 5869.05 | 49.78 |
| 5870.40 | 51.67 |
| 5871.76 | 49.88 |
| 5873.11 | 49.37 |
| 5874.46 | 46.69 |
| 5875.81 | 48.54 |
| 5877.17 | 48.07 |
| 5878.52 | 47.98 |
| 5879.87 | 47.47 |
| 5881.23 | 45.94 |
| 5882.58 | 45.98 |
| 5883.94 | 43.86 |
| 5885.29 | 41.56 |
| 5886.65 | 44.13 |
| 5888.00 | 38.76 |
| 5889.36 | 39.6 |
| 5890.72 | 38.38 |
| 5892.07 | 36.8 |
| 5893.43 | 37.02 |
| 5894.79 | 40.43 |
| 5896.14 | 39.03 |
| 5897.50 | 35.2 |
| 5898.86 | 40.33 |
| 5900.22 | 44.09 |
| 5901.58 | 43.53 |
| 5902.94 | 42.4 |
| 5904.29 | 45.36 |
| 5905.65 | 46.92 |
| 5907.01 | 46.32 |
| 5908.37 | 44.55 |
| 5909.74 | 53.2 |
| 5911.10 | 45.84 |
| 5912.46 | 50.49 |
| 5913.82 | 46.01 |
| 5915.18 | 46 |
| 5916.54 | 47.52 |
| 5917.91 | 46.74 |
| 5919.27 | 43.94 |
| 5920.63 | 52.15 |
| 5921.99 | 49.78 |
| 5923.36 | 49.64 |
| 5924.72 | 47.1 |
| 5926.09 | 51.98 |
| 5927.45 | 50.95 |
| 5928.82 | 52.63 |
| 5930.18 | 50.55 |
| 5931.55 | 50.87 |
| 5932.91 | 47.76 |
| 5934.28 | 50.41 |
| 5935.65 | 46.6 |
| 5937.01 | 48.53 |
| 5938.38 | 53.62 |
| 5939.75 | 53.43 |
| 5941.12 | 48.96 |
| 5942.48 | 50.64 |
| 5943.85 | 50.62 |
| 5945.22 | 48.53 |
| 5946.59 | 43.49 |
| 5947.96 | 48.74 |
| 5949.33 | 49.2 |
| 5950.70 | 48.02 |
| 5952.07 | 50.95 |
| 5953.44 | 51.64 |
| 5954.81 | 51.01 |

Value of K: 4.4 angstrom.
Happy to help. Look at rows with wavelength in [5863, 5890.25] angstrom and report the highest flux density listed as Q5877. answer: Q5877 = 55.17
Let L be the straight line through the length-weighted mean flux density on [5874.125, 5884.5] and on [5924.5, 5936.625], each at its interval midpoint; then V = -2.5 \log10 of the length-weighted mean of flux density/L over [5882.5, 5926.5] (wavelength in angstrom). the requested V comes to 0.10 mag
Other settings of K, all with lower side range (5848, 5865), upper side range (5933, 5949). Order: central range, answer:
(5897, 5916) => 1.9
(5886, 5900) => 3.1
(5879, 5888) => 1.1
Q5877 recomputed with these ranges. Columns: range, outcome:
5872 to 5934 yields 53.2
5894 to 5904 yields 44.09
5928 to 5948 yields 53.62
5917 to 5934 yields 52.63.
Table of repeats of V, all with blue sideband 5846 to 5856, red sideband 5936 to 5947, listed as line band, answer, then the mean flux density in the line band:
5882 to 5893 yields 0.25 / 41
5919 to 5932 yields 0.00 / 50.1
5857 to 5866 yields 0.08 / 48.6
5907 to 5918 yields 0.07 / 47.5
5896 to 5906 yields 0.21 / 42.1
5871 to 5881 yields 0.08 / 48.2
